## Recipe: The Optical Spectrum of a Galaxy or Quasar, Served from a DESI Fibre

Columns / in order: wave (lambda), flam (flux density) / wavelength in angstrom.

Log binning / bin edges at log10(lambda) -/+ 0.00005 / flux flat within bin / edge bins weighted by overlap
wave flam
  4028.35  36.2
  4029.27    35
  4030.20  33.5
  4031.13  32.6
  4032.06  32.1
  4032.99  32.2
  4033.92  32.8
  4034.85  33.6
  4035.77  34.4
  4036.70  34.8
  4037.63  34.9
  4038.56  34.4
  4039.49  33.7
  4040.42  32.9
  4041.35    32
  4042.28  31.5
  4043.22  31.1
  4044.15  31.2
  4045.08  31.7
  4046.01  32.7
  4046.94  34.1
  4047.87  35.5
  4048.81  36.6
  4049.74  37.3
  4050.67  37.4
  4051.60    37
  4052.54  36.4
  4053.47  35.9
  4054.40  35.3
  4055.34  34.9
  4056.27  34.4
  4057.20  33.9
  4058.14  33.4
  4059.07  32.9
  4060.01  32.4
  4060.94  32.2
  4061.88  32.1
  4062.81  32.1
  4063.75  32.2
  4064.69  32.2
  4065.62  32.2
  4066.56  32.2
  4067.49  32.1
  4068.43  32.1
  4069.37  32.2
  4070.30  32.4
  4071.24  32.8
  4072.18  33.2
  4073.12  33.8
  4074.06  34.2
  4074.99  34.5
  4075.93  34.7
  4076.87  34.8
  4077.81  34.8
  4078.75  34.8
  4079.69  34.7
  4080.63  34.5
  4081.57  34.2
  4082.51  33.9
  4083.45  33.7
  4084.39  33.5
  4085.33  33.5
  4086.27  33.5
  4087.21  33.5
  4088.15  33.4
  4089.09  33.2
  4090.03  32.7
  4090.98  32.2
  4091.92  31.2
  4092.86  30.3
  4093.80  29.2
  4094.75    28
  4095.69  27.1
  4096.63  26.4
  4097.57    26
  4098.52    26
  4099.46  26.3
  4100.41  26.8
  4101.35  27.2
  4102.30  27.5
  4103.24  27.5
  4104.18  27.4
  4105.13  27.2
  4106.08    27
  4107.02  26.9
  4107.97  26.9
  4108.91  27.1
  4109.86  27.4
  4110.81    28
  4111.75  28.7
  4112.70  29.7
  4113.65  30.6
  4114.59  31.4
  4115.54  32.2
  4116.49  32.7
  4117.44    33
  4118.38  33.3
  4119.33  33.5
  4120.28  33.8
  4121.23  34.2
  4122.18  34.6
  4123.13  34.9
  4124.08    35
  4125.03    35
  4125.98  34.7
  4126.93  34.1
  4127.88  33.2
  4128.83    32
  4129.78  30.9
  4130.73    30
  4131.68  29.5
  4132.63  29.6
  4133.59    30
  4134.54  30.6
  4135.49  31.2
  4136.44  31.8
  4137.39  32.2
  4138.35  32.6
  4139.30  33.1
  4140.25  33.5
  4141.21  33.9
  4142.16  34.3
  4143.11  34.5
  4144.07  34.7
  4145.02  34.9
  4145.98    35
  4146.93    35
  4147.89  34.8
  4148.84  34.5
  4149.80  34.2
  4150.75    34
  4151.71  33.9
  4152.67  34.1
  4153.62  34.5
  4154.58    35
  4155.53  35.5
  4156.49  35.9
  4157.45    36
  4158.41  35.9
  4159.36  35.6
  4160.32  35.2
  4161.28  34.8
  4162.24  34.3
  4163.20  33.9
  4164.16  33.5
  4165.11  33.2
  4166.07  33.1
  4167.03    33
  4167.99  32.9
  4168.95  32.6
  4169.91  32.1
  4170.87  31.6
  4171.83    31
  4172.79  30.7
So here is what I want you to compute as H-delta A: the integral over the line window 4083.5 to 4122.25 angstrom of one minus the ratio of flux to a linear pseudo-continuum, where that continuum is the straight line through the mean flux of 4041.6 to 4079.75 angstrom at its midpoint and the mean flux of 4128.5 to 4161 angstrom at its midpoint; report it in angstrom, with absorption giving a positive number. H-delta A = 4.13 angstrom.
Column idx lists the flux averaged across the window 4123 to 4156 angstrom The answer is 33.3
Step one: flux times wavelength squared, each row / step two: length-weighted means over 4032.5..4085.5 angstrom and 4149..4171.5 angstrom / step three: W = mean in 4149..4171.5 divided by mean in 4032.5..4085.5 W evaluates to 1.06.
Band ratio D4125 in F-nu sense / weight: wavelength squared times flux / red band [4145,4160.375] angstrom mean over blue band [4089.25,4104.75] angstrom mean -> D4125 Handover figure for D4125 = 1.3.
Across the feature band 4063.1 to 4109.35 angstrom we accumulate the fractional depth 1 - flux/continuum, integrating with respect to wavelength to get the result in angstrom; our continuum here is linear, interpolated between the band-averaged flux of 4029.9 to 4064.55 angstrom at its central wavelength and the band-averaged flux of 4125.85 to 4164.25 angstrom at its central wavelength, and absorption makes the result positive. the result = 3.5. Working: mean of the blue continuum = 33.7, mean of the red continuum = 33.6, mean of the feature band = 31.1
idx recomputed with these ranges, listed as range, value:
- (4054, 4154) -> 32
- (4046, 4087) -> 33.9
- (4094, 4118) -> 28.2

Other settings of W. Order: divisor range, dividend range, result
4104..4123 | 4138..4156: 1.15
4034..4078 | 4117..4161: 1.04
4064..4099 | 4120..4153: 1.06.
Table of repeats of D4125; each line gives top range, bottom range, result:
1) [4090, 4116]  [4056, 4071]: 0.89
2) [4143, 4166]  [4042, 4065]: 1.08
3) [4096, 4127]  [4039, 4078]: 0.92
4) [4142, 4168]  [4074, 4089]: 1.05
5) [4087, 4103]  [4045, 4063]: 0.86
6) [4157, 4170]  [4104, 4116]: 1.23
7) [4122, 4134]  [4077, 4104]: 1.07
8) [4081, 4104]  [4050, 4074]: 0.92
